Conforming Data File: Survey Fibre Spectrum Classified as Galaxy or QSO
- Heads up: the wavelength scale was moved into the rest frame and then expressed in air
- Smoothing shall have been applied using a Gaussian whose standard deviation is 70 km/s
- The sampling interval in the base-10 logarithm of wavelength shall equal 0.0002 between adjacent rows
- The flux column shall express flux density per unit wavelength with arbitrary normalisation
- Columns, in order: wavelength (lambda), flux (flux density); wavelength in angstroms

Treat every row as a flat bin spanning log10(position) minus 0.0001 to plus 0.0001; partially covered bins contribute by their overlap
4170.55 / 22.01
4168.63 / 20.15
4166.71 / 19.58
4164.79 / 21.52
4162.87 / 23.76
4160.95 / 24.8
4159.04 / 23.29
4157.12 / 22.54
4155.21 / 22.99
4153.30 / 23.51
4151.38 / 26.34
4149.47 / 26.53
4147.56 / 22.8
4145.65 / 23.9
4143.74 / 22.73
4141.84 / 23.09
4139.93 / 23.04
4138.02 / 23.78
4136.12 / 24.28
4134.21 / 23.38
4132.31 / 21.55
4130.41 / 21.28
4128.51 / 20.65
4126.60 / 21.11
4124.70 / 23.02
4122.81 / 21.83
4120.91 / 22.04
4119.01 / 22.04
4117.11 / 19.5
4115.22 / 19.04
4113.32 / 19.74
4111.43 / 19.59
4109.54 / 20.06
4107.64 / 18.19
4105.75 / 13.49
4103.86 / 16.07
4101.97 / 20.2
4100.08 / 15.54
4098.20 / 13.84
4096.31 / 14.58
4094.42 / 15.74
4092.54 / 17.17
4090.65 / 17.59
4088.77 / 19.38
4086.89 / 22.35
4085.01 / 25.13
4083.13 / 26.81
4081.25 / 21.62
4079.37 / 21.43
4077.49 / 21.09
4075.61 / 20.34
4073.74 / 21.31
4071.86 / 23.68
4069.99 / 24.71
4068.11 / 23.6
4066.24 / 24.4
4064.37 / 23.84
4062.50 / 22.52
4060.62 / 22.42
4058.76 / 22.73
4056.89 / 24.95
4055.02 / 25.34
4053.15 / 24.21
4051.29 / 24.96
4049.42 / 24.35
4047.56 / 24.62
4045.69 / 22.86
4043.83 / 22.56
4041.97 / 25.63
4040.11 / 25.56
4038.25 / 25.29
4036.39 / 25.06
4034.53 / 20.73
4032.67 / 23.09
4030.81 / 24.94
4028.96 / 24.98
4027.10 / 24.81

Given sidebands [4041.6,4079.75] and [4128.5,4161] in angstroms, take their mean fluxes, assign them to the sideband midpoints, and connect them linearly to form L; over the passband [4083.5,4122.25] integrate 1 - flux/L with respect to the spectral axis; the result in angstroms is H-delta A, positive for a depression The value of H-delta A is 7.76 angstroms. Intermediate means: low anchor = 23.4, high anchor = 23.4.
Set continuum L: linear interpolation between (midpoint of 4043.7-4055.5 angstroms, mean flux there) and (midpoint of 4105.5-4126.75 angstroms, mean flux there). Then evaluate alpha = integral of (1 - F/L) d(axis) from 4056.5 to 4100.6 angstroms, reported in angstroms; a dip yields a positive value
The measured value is 2.7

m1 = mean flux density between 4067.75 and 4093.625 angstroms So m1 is 21.8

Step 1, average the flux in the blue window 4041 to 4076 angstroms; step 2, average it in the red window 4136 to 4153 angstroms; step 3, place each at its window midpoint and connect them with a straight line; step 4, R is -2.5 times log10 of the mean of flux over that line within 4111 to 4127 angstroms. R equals 0.15 mag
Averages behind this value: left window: 23.7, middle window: 20.9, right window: 24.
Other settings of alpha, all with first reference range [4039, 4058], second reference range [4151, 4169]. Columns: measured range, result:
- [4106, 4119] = 2.37 angstroms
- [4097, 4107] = 3.30 angstroms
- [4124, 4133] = 0.70 angstroms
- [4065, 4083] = 1.07 angstroms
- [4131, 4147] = -0.03 angstroms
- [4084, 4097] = 2.67 angstroms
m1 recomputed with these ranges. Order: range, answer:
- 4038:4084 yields 23.6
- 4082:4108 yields 18.3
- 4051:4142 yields 21.1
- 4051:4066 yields 23.9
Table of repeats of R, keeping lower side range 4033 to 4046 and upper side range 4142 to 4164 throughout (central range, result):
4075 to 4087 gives 0.05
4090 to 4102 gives 0.43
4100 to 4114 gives 0.31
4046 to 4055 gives -0.02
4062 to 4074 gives 0.02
